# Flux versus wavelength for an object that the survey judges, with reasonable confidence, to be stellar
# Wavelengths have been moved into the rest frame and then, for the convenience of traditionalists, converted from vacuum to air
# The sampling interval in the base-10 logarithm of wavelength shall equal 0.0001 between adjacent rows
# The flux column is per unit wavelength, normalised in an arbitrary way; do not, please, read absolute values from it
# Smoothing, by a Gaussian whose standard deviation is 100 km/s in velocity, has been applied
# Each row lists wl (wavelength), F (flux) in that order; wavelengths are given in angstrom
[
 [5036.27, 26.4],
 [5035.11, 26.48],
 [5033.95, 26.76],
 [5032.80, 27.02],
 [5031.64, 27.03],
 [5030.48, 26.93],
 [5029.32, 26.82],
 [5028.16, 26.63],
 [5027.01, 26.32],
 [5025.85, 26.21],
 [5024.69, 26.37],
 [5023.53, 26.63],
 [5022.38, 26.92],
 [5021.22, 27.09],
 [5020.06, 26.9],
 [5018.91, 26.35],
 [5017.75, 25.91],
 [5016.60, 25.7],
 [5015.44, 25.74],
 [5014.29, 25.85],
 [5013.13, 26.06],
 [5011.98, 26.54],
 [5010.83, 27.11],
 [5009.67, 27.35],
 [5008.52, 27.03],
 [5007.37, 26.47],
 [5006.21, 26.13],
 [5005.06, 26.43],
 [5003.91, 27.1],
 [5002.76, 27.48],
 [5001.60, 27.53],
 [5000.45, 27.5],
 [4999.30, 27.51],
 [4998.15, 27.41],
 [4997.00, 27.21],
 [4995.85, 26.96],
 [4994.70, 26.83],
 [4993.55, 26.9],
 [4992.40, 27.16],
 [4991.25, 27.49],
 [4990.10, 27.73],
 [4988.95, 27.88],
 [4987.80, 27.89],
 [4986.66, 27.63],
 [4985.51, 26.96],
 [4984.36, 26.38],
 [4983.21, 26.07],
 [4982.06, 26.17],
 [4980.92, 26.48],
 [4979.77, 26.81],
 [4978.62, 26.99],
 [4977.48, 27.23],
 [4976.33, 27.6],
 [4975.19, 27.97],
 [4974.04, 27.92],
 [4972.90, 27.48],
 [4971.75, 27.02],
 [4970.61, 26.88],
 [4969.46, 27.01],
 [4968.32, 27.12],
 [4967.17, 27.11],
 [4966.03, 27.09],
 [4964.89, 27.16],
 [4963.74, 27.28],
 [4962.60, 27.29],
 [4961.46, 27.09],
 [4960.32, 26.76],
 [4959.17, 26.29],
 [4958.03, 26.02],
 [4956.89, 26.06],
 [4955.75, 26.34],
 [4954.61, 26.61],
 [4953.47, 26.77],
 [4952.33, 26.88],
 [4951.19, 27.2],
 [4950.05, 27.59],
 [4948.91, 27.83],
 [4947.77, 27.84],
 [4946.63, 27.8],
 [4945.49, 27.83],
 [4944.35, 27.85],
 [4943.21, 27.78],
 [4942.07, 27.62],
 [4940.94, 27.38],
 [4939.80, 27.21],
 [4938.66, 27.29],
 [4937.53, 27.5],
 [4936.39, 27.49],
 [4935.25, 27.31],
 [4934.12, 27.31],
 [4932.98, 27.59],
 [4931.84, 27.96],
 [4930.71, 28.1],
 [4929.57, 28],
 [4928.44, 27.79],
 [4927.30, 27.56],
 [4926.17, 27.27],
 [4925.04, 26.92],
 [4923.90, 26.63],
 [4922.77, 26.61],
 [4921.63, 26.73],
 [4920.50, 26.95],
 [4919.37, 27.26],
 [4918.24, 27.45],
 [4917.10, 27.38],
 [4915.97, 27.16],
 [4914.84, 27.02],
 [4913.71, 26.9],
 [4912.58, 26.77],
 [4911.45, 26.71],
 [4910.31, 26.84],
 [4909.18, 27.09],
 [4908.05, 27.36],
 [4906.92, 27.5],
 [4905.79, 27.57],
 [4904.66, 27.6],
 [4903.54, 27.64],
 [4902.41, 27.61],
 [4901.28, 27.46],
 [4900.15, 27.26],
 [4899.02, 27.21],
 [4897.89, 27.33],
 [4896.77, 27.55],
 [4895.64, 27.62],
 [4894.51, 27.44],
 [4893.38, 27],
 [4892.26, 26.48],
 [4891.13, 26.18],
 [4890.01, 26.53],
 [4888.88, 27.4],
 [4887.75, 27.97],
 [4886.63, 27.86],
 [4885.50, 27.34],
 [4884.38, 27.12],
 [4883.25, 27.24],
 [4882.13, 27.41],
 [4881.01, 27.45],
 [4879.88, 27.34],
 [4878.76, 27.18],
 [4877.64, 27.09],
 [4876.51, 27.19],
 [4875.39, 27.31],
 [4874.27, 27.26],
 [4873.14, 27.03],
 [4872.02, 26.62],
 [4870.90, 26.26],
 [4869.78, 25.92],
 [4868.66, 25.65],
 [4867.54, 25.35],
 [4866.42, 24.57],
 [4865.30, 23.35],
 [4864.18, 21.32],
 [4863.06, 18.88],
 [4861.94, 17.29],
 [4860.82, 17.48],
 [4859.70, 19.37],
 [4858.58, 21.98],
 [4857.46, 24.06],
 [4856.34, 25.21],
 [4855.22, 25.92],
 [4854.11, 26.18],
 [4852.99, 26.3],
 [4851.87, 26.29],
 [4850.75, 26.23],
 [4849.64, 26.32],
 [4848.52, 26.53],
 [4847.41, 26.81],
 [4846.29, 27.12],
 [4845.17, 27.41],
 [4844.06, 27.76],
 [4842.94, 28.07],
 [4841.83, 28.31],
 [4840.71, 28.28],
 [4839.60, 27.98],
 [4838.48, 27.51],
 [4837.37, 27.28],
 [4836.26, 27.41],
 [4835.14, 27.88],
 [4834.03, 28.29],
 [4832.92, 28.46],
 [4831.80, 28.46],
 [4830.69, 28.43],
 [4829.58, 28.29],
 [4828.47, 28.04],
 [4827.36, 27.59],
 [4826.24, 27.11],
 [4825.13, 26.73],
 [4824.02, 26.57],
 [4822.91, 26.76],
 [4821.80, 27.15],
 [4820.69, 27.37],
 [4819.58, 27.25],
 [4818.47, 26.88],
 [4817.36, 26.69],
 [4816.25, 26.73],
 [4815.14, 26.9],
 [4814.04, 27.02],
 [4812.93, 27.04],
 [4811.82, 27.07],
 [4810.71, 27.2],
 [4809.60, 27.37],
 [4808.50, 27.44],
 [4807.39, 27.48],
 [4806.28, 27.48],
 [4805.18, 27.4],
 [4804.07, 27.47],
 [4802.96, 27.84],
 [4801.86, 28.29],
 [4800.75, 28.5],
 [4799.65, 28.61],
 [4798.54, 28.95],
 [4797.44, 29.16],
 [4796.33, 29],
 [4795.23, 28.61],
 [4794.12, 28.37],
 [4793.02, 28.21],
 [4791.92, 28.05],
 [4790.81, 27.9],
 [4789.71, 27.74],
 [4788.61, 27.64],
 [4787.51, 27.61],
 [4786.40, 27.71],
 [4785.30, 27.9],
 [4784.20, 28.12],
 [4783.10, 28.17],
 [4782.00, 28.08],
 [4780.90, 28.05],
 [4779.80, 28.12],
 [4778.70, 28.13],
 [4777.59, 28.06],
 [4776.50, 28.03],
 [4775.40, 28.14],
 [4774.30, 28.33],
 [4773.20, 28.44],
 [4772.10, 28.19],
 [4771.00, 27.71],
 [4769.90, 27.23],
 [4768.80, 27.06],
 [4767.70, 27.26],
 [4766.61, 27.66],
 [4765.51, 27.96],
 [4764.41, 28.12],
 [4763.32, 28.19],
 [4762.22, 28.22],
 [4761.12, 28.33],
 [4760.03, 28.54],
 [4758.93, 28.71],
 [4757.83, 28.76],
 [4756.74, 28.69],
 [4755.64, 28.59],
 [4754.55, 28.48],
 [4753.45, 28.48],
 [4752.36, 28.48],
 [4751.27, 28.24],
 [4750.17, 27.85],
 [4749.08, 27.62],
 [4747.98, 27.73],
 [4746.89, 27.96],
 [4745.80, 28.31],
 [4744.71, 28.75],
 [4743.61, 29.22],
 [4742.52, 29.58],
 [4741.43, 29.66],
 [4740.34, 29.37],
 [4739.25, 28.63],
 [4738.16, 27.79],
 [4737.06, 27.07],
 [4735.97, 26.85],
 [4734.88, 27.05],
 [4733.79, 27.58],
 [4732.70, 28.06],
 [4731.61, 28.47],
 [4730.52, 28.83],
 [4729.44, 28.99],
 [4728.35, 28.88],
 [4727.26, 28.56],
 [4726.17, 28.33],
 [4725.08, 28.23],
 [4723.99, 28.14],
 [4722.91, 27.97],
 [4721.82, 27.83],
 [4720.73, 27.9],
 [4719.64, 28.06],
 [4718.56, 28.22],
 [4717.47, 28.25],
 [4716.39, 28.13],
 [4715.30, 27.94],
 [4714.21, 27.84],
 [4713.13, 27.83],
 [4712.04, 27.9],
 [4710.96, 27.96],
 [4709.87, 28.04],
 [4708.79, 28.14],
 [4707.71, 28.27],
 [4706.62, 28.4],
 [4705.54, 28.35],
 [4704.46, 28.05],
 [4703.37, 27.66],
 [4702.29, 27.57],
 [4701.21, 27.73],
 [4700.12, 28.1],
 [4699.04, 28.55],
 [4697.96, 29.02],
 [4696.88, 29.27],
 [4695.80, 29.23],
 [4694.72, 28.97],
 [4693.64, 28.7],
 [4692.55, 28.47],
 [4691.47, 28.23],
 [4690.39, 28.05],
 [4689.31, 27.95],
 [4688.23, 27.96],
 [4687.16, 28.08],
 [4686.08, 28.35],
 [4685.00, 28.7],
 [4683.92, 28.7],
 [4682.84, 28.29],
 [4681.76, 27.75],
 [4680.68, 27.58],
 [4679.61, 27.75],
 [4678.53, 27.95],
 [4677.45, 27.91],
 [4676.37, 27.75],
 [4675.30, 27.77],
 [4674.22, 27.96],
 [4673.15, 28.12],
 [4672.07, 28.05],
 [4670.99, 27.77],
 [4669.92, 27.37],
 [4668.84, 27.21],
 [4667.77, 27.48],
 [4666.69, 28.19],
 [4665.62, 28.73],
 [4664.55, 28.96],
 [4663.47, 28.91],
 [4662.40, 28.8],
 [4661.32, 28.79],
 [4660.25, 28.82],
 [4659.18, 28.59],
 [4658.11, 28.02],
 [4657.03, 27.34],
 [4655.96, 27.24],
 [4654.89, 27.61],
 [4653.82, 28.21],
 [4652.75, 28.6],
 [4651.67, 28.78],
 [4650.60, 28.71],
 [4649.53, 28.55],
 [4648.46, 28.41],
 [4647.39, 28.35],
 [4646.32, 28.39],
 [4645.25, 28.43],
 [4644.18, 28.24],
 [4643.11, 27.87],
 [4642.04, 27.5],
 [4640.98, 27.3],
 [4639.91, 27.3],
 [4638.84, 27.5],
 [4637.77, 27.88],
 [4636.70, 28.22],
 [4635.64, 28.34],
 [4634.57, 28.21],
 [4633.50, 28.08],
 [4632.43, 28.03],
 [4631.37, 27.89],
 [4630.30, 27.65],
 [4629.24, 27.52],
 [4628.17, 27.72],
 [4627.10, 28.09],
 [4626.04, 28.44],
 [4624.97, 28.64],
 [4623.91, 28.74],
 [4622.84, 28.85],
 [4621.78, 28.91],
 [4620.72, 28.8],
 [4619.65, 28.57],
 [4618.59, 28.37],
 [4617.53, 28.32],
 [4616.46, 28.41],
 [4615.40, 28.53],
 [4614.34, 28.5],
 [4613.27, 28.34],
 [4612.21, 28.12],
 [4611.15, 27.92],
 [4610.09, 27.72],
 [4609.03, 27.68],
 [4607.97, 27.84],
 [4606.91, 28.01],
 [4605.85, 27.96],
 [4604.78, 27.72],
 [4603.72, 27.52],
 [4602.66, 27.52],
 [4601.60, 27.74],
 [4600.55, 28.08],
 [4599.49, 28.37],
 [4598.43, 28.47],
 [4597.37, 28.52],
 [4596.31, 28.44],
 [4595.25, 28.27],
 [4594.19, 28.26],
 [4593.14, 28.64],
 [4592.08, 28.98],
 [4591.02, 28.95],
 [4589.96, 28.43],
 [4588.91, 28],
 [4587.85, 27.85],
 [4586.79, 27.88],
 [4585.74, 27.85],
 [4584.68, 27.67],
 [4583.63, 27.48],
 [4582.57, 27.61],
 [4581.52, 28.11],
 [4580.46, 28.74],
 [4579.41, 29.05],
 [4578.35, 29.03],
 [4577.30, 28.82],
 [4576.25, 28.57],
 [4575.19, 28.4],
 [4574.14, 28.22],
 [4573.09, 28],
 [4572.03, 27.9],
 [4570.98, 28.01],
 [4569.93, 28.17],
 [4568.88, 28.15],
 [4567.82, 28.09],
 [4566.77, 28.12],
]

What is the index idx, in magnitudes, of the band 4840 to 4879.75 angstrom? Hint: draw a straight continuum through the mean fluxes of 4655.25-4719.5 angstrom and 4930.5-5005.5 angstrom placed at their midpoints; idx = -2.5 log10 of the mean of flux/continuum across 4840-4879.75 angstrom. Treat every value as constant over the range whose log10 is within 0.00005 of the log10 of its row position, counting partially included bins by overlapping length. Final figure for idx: 0.094 mag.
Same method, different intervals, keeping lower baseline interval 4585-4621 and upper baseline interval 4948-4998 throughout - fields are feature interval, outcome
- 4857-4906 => 0.06 mag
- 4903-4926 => 0.01 mag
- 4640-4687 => 0.00 mag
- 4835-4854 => 0.01 mag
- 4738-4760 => -0.03 mag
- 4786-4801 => -0.03 mag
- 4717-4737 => -0.01 mag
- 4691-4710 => -0.02 mag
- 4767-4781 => -0.01 mag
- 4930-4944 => -0.02 mag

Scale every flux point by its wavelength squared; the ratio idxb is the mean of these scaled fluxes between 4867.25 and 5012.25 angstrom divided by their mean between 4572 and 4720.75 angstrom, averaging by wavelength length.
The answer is 1.1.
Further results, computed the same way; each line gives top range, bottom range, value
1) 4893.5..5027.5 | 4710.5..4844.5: 1.04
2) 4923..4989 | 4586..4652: 1.11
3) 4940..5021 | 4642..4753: 1.08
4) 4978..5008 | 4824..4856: 1.05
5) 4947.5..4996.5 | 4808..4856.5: 1.05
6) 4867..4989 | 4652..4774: 1.05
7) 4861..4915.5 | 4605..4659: 1.05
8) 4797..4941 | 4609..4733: 1.03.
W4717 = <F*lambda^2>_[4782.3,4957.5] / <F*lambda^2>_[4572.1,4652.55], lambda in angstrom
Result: 1.07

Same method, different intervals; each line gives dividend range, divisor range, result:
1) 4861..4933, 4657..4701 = 1.03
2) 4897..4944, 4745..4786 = 1.04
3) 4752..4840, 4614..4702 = 1.05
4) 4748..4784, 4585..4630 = 1.07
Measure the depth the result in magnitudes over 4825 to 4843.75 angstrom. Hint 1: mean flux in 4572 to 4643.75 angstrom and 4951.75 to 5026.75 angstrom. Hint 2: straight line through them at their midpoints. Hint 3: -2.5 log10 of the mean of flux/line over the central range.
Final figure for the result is -0.02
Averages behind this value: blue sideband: 28.2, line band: 27.9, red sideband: 26.9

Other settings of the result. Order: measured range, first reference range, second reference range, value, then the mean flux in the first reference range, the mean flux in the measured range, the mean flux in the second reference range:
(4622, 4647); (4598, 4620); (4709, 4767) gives 0.00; 28.1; 28.1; 28.2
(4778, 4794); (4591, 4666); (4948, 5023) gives -0.01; 28.2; 28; 26.9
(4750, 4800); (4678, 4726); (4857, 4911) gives -0.03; 28.2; 28.2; 26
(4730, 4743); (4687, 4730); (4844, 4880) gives -0.02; 28.3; 28.2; 25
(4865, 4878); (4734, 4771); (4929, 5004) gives 0.06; 28.2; 26.2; 27.2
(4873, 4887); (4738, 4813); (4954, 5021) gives 0.01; 28.1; 27.3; 26.9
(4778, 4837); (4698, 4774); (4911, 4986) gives 0.00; 28.2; 27.7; 27.2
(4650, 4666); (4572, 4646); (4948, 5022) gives -0.02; 28.2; 28.4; 26.9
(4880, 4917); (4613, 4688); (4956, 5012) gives 0.00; 28.2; 27.2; 27.1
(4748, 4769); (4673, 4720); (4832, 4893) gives -0.03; 28.2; 28.2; 26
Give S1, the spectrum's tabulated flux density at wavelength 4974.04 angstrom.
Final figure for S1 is 27.92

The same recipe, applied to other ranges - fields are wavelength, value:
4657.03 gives 27.34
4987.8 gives 27.89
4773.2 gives 28.44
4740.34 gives 29.37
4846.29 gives 27.12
